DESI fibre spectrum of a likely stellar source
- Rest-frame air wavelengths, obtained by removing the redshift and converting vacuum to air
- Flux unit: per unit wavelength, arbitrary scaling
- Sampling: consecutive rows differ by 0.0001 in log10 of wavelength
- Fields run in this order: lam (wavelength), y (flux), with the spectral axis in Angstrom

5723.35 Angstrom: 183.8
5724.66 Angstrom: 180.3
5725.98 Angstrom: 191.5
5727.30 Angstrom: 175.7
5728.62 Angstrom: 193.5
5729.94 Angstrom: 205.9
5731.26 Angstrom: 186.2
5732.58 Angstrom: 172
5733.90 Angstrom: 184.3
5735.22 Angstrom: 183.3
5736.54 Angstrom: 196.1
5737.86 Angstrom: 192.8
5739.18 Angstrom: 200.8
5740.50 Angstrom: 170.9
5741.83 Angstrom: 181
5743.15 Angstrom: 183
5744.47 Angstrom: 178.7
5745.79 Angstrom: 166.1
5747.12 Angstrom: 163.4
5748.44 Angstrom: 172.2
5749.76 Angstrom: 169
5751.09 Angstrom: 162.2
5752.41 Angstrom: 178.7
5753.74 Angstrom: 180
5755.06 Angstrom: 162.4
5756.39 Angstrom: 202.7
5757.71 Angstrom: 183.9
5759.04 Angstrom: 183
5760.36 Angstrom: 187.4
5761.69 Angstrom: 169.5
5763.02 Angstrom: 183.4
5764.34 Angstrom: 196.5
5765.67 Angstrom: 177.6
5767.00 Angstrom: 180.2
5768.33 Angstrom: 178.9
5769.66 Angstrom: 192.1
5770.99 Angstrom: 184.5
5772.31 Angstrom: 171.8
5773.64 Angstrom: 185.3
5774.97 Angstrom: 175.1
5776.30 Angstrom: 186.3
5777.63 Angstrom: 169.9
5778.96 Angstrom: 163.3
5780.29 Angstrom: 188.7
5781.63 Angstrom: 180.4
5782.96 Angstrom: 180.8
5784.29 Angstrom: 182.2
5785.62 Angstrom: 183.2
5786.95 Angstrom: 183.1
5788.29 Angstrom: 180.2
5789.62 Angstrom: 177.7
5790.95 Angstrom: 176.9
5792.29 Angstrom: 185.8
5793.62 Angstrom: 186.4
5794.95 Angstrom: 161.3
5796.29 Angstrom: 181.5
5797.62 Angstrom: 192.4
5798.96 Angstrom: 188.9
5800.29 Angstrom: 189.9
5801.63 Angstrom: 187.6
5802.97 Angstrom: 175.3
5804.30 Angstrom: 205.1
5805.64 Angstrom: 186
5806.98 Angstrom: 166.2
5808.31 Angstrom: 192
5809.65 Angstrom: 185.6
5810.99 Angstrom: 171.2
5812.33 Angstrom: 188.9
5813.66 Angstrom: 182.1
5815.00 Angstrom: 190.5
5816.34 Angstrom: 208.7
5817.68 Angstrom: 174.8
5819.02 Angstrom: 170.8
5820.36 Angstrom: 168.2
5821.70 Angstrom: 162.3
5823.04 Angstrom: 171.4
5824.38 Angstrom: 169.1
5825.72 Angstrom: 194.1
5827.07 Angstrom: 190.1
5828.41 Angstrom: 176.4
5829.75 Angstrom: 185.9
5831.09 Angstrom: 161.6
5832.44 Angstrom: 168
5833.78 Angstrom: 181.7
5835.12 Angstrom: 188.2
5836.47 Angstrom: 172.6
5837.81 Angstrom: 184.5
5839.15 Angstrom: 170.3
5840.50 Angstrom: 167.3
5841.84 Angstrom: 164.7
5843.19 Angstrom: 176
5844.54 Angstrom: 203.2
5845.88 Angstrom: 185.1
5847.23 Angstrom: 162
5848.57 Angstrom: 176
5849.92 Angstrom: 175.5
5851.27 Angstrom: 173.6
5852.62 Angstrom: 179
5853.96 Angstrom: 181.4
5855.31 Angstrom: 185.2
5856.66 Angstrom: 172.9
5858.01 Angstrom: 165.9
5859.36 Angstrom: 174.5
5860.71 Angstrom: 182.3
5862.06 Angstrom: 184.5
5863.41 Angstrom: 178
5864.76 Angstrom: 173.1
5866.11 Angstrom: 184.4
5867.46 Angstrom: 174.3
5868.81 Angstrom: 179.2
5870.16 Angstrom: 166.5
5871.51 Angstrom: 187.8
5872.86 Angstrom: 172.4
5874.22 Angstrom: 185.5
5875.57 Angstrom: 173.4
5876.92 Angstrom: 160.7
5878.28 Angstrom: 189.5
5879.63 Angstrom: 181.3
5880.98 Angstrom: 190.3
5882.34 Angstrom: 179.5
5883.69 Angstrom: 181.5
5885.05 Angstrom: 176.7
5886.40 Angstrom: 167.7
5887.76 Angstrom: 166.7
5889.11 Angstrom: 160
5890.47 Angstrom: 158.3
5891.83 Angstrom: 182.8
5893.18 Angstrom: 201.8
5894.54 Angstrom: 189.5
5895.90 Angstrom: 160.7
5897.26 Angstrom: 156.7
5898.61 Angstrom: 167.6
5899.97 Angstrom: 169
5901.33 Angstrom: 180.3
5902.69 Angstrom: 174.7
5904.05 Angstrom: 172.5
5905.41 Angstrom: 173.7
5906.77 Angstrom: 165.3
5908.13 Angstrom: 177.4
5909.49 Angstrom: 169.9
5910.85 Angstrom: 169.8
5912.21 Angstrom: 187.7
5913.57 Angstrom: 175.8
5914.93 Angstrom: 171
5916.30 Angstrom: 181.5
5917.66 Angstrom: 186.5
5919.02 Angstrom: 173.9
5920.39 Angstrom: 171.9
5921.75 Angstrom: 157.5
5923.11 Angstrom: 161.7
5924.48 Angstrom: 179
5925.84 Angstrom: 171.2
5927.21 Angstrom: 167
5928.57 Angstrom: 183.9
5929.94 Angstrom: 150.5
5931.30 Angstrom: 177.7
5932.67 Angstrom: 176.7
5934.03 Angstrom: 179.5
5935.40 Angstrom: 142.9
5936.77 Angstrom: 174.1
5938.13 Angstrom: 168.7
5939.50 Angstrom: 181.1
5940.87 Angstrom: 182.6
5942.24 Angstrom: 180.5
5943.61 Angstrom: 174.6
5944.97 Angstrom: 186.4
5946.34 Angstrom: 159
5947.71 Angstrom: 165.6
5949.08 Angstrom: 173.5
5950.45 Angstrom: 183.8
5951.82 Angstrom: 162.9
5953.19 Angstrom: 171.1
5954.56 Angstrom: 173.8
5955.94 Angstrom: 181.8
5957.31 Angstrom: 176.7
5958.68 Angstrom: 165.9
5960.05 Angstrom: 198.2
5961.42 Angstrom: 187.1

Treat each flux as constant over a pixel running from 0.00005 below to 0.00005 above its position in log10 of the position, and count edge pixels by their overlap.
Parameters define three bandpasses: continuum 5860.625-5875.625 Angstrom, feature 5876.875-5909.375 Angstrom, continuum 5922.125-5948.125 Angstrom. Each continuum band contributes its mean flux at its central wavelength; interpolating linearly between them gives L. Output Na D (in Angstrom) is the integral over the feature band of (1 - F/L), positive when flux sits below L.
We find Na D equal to 0.27 Angstrom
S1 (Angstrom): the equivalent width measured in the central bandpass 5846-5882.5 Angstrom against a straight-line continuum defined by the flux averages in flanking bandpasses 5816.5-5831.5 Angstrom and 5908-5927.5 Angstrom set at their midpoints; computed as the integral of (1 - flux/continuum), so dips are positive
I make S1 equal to -0.5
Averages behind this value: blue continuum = 176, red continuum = 173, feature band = 177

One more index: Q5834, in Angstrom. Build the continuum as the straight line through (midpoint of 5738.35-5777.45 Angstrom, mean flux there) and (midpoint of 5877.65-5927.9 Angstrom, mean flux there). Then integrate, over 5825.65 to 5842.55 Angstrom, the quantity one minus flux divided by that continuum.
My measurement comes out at 0.0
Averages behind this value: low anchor 179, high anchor 174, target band 177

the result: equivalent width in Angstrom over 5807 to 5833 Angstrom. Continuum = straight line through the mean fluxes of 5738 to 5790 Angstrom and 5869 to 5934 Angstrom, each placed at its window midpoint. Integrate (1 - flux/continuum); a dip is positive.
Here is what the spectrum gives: -0.28 Angstrom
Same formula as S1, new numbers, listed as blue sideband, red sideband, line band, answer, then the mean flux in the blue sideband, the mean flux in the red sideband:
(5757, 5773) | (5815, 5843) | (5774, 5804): -0.1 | 183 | 177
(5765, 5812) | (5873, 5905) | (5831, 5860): 0.3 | 182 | 175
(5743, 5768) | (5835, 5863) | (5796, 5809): -0.7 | 178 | 177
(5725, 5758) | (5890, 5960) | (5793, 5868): -0.8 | 181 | 173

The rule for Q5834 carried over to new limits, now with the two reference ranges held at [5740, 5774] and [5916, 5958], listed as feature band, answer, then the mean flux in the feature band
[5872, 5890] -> -0.12 Angstrom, 176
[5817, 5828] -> 0.08 Angstrom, 175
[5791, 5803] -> -0.41 Angstrom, 183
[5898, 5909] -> 0.08 Angstrom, 172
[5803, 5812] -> -0.35 Angstrom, 184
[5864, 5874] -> -0.13 Angstrom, 177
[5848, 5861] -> -0.08 Angstrom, 176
